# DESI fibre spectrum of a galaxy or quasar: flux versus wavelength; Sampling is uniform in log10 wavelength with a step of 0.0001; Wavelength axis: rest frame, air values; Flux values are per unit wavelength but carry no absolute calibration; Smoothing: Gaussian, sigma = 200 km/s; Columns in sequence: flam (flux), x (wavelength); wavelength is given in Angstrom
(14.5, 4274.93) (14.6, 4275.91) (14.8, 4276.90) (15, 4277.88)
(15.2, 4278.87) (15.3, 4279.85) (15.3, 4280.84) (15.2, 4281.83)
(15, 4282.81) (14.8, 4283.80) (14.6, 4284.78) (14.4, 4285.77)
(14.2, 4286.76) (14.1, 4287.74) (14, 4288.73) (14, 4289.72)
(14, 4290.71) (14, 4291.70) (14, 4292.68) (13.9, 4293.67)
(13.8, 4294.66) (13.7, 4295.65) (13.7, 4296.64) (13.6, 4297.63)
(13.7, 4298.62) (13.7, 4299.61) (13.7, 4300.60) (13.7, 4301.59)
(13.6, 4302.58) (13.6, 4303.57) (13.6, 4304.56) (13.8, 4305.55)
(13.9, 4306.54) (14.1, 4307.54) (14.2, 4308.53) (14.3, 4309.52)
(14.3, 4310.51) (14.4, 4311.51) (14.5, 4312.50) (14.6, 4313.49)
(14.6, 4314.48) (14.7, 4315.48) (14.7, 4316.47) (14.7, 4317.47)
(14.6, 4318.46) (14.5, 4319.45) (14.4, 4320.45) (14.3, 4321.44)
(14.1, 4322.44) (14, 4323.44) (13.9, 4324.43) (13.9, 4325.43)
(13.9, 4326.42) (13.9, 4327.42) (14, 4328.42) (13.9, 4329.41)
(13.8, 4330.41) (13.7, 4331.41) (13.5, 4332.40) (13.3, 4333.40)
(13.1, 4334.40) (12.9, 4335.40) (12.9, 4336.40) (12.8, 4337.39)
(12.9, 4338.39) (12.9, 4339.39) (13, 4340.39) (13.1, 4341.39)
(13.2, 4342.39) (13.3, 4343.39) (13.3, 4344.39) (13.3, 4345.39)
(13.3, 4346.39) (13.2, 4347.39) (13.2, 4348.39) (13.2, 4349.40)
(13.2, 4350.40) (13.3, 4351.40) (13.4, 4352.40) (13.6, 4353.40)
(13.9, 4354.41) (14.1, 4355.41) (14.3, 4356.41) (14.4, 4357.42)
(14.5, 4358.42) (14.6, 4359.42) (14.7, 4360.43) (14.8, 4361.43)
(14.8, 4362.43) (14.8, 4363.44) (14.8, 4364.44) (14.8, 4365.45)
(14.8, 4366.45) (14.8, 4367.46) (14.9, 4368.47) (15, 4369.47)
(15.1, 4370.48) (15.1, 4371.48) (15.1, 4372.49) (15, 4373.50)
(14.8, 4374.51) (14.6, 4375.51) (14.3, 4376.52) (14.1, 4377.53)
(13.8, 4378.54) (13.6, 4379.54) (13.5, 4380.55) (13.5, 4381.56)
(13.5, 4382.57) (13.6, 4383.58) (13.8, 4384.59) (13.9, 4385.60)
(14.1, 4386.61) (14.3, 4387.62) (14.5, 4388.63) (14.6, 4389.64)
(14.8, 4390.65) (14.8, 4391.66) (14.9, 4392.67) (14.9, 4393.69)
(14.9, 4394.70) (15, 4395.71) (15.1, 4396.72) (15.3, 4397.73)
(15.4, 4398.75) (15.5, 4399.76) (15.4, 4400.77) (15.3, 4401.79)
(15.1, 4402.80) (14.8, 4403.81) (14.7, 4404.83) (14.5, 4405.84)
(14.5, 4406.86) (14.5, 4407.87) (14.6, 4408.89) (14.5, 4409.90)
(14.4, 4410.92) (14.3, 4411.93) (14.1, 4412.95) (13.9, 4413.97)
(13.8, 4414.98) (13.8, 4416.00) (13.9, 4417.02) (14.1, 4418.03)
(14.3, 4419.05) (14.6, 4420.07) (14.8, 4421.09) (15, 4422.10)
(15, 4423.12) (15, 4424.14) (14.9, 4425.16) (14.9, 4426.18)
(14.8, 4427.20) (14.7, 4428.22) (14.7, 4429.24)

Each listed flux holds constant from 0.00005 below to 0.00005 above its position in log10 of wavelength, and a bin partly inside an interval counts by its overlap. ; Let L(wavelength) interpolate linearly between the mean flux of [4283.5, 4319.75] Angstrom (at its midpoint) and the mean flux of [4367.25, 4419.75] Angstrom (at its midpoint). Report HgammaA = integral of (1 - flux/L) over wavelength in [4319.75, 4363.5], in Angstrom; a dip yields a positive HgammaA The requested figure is 1.8 Angstrom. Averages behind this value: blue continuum 14.1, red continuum 14.5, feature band 13.7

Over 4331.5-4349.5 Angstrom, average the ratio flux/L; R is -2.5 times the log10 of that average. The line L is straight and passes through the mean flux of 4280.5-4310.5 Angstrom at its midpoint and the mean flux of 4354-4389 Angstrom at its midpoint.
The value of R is 0.09 mag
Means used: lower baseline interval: 14.1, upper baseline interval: 14.4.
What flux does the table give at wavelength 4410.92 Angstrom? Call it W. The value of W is 14.4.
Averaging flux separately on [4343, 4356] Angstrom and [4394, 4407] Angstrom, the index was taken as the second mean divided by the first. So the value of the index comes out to 1.12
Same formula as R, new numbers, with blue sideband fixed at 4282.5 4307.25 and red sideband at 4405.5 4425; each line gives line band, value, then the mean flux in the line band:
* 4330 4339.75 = 0.07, 13.2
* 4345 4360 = 0.04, 13.7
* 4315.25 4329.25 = -0.01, 14.2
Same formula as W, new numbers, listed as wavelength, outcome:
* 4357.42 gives 14.4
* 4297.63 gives 13.6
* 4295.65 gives 13.7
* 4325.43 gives 13.9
